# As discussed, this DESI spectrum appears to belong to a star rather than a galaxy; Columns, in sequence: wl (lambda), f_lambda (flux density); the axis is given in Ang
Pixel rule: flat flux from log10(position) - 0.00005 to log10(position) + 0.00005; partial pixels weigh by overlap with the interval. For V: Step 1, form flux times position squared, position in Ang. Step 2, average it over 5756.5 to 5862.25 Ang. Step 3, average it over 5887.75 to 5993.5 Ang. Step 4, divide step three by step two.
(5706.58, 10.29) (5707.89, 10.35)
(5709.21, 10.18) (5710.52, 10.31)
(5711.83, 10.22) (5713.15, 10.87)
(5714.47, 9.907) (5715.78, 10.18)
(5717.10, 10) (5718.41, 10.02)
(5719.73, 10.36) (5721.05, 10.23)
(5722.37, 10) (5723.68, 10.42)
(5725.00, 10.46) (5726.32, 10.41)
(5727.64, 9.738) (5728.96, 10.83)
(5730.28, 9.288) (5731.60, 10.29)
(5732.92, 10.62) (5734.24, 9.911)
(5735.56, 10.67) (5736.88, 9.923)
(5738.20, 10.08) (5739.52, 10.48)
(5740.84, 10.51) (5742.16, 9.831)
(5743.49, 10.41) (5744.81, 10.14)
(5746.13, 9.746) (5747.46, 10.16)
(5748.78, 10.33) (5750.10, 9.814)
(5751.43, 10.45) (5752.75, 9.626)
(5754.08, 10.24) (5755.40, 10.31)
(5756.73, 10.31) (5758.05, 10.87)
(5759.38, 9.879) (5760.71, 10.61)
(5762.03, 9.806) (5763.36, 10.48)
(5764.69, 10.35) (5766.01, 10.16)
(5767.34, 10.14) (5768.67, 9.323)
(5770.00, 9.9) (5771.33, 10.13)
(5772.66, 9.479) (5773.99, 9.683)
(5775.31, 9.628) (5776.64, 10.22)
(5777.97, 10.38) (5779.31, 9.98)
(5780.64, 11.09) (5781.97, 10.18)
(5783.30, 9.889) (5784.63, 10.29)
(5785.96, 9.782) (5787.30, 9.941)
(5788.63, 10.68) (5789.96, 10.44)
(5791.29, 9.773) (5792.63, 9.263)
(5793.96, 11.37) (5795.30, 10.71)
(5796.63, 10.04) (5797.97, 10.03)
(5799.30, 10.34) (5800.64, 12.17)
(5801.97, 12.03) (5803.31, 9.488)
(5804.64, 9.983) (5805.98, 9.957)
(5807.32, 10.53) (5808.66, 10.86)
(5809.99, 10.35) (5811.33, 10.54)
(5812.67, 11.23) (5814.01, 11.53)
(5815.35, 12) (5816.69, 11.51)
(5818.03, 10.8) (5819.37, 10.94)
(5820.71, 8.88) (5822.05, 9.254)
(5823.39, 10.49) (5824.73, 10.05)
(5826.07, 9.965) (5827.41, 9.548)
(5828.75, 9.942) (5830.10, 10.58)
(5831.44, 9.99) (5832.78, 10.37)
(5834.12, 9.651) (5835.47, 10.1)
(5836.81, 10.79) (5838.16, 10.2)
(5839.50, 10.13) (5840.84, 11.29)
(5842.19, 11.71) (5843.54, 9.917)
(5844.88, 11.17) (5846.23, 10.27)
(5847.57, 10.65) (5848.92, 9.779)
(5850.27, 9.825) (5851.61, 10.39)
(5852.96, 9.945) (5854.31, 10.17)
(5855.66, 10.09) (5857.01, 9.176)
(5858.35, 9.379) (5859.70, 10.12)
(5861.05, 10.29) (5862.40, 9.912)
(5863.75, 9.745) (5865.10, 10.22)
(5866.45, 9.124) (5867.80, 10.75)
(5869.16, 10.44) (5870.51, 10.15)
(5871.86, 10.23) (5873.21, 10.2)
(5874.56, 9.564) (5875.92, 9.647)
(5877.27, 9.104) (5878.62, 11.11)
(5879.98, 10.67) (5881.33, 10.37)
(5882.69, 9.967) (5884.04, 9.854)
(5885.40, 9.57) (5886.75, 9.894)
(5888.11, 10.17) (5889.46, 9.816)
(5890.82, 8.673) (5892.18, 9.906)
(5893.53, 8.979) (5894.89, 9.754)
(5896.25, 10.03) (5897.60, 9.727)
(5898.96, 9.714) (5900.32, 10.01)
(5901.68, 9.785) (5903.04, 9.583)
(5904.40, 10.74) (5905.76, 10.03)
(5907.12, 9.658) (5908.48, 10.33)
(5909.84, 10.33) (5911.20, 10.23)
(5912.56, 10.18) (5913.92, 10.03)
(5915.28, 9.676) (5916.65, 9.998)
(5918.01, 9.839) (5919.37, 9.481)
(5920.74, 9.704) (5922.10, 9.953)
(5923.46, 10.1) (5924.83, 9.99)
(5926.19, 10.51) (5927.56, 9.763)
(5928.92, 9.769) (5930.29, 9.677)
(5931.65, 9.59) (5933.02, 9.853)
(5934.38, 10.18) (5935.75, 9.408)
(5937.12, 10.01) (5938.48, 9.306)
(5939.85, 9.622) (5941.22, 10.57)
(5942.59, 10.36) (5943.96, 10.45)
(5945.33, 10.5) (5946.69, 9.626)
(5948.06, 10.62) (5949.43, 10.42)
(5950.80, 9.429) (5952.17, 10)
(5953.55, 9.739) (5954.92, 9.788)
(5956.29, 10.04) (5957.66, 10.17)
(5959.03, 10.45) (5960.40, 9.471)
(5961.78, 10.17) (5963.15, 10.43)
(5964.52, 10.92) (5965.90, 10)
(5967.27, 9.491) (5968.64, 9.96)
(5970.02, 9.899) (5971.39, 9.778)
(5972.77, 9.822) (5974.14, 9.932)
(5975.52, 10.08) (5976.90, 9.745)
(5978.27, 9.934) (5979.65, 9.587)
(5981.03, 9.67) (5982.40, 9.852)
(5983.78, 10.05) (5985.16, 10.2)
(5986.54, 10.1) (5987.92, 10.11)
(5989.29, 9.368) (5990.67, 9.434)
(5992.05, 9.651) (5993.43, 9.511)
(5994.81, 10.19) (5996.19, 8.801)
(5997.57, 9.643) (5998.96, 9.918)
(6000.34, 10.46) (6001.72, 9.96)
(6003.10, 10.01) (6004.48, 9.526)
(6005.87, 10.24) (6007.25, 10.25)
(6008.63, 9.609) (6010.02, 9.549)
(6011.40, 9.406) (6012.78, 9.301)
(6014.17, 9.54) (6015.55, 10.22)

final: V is 1.01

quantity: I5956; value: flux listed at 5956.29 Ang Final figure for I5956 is 10.04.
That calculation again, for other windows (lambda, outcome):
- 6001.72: 9.96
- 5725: 10.46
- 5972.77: 9.822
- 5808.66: 10.86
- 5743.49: 10.41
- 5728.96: 10.83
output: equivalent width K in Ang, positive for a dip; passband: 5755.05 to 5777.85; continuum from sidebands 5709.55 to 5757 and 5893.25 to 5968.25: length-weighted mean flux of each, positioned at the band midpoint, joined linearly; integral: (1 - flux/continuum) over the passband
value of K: 0.18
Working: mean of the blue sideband 10.2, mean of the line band 10.1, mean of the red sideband 9.97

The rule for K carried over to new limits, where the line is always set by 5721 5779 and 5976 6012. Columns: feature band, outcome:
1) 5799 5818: -1.6 Ang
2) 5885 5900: 0.4 Ang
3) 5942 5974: -0.7 Ang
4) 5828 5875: -0.9 Ang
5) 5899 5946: -0.3 Ang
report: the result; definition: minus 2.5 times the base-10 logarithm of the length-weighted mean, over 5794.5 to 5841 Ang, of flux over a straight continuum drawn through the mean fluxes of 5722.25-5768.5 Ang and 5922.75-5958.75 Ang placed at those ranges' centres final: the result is -0.04 mag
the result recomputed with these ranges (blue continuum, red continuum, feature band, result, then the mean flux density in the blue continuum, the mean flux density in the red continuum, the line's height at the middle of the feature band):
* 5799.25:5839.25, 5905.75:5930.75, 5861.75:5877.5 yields 0.028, 10.5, 9.96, 10.2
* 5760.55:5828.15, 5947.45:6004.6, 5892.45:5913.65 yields 0.014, 10.3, 9.92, 10.1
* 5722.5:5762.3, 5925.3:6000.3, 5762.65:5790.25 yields 0.007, 10.2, 9.92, 10.2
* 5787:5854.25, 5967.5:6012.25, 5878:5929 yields 0.020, 10.4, 9.82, 10.1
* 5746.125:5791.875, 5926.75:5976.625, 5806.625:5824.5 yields -0.061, 10.1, 9.98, 10.1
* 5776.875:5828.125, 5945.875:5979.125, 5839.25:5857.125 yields -0.006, 10.4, 10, 10.3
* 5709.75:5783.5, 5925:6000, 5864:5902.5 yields 0.012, 10.2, 9.92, 10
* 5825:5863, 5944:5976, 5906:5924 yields 0.014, 10.2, 10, 10.1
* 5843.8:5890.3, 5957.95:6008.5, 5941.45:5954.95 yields -0.019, 10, 9.91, 9.95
